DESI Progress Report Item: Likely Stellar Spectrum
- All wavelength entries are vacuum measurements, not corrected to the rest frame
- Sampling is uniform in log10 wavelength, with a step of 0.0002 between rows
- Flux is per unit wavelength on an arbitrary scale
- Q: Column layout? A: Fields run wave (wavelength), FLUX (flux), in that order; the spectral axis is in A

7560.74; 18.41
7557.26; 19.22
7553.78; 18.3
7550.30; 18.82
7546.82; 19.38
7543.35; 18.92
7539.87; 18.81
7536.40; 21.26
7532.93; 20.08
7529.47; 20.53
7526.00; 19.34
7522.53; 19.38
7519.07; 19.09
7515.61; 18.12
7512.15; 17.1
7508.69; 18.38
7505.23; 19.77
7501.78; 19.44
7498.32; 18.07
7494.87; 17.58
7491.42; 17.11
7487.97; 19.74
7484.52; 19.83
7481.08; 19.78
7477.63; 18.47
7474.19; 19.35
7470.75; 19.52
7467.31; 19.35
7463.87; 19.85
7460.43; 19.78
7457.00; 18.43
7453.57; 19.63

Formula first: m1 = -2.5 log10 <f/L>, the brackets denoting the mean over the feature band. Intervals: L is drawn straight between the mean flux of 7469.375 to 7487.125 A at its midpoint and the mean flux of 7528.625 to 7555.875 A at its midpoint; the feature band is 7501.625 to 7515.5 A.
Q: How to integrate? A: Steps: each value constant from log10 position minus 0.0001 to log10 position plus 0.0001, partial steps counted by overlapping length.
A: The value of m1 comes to 0.052 mag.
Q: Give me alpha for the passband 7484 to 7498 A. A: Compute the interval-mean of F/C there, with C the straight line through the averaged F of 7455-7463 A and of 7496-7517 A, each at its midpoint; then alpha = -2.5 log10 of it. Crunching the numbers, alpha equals 0.02 mag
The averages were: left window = 19.2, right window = 18.5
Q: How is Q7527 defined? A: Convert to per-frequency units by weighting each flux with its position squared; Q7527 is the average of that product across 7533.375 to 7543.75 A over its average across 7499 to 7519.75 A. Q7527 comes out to 1.07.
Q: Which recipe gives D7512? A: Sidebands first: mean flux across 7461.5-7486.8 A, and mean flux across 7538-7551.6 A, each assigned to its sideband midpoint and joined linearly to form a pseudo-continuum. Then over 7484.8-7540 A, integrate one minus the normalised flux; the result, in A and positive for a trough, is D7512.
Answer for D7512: 0.6 A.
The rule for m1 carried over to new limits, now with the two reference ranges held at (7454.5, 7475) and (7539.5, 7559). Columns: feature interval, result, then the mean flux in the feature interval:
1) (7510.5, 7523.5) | 0.041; 18.4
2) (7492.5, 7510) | 0.034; 18.6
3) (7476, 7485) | 0.000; 19.3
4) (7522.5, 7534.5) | -0.048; 19.9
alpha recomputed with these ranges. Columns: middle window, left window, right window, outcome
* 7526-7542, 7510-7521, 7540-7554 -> -0.08 mag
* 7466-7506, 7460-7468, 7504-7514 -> 0.00 mag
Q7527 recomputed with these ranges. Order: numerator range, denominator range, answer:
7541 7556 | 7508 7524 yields 1.03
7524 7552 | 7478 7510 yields 1.05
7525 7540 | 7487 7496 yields 1.13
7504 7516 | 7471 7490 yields 0.95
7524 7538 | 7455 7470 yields 1.07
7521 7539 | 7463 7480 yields 1.06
